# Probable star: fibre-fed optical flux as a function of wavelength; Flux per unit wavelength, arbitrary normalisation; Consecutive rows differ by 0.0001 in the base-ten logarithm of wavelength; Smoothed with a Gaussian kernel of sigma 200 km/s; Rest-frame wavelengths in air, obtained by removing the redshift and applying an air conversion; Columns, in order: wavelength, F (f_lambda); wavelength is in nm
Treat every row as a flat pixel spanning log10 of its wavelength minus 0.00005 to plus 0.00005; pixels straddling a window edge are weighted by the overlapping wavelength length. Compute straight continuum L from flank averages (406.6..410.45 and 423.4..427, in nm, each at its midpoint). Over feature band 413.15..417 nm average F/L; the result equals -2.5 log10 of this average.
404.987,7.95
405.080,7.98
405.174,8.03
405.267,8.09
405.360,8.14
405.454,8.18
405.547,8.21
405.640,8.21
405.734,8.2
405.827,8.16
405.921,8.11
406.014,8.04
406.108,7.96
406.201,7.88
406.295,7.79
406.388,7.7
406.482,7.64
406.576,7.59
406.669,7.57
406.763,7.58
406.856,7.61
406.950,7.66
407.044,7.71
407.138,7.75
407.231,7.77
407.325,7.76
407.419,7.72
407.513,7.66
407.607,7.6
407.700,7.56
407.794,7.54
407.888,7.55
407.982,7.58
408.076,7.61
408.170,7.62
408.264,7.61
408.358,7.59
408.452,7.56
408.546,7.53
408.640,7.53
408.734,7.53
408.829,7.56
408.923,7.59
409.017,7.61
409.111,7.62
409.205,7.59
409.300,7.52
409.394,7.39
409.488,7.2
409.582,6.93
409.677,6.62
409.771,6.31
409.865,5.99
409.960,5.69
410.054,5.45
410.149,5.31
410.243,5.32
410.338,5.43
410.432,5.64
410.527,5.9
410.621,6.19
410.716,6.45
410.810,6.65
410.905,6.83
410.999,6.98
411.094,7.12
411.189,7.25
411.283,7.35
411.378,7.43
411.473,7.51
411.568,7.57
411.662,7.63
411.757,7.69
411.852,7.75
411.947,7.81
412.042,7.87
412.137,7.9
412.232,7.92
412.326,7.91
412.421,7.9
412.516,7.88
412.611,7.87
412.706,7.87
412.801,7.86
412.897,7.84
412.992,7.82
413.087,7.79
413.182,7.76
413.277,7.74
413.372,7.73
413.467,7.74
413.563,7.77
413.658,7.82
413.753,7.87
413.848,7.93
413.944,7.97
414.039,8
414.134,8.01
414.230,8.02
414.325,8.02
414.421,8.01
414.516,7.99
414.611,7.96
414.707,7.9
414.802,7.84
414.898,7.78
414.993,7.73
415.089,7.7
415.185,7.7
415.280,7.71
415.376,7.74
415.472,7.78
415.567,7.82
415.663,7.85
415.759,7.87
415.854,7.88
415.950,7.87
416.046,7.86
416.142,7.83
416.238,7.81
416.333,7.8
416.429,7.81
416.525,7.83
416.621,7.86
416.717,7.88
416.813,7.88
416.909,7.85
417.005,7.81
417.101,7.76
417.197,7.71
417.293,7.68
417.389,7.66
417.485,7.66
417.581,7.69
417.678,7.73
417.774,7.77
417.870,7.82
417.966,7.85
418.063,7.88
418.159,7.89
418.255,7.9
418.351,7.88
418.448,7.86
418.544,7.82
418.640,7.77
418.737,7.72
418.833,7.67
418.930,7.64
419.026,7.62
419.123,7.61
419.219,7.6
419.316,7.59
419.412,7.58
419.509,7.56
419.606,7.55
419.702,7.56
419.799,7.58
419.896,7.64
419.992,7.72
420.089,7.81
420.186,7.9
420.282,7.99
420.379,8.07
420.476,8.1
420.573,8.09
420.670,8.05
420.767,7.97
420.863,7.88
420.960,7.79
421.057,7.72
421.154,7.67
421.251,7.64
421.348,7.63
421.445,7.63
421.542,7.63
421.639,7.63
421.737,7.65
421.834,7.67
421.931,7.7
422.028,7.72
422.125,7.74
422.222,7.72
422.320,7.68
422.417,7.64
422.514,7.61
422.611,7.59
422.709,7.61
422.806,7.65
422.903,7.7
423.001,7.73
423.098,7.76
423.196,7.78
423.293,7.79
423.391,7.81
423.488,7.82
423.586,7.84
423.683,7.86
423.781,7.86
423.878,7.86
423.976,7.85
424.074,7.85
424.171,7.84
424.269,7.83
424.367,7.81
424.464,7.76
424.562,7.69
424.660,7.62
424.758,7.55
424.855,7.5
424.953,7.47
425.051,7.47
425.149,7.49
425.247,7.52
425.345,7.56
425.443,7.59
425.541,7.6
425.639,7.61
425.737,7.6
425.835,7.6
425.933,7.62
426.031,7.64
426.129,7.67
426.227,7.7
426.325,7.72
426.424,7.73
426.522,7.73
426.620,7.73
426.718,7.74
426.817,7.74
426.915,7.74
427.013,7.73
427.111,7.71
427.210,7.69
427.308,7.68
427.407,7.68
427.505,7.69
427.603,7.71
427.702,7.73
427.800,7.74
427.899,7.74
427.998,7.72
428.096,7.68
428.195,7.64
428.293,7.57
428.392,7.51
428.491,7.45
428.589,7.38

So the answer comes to -0.07 mag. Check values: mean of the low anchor 7.18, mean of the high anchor 7.69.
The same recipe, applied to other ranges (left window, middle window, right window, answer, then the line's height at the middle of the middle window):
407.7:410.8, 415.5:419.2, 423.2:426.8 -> -0.070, 7.31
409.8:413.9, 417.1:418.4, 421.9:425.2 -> -0.045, 7.46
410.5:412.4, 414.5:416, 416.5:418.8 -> -0.029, 7.61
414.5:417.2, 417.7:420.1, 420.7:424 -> 0.009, 7.78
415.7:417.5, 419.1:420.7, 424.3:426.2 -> -0.005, 7.73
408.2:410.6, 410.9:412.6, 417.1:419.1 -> -0.080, 7.06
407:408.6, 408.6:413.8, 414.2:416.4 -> 0.075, 7.73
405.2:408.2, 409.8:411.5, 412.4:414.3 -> 0.229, 7.84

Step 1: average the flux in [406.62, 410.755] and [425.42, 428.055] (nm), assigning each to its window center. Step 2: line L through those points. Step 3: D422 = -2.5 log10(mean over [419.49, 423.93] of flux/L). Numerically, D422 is -0.03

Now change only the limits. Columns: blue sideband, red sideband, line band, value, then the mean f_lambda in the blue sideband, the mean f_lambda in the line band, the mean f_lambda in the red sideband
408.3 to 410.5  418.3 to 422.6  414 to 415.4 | -0.09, 6.8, 7.87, 7.73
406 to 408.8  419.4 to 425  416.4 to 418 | -0.01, 7.65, 7.78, 7.74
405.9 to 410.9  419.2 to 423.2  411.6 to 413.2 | -0.07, 7.2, 7.83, 7.73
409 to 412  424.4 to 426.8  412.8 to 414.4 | -0.13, 6.8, 7.86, 7.62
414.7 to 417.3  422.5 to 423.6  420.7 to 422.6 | 0.00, 7.81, 7.71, 7.72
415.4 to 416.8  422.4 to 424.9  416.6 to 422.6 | 0.01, 7.84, 7.75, 7.74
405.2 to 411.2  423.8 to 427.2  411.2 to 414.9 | -0.06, 7.3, 7.82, 7.67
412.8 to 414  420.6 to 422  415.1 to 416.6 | 0.00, 7.82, 7.81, 7.74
